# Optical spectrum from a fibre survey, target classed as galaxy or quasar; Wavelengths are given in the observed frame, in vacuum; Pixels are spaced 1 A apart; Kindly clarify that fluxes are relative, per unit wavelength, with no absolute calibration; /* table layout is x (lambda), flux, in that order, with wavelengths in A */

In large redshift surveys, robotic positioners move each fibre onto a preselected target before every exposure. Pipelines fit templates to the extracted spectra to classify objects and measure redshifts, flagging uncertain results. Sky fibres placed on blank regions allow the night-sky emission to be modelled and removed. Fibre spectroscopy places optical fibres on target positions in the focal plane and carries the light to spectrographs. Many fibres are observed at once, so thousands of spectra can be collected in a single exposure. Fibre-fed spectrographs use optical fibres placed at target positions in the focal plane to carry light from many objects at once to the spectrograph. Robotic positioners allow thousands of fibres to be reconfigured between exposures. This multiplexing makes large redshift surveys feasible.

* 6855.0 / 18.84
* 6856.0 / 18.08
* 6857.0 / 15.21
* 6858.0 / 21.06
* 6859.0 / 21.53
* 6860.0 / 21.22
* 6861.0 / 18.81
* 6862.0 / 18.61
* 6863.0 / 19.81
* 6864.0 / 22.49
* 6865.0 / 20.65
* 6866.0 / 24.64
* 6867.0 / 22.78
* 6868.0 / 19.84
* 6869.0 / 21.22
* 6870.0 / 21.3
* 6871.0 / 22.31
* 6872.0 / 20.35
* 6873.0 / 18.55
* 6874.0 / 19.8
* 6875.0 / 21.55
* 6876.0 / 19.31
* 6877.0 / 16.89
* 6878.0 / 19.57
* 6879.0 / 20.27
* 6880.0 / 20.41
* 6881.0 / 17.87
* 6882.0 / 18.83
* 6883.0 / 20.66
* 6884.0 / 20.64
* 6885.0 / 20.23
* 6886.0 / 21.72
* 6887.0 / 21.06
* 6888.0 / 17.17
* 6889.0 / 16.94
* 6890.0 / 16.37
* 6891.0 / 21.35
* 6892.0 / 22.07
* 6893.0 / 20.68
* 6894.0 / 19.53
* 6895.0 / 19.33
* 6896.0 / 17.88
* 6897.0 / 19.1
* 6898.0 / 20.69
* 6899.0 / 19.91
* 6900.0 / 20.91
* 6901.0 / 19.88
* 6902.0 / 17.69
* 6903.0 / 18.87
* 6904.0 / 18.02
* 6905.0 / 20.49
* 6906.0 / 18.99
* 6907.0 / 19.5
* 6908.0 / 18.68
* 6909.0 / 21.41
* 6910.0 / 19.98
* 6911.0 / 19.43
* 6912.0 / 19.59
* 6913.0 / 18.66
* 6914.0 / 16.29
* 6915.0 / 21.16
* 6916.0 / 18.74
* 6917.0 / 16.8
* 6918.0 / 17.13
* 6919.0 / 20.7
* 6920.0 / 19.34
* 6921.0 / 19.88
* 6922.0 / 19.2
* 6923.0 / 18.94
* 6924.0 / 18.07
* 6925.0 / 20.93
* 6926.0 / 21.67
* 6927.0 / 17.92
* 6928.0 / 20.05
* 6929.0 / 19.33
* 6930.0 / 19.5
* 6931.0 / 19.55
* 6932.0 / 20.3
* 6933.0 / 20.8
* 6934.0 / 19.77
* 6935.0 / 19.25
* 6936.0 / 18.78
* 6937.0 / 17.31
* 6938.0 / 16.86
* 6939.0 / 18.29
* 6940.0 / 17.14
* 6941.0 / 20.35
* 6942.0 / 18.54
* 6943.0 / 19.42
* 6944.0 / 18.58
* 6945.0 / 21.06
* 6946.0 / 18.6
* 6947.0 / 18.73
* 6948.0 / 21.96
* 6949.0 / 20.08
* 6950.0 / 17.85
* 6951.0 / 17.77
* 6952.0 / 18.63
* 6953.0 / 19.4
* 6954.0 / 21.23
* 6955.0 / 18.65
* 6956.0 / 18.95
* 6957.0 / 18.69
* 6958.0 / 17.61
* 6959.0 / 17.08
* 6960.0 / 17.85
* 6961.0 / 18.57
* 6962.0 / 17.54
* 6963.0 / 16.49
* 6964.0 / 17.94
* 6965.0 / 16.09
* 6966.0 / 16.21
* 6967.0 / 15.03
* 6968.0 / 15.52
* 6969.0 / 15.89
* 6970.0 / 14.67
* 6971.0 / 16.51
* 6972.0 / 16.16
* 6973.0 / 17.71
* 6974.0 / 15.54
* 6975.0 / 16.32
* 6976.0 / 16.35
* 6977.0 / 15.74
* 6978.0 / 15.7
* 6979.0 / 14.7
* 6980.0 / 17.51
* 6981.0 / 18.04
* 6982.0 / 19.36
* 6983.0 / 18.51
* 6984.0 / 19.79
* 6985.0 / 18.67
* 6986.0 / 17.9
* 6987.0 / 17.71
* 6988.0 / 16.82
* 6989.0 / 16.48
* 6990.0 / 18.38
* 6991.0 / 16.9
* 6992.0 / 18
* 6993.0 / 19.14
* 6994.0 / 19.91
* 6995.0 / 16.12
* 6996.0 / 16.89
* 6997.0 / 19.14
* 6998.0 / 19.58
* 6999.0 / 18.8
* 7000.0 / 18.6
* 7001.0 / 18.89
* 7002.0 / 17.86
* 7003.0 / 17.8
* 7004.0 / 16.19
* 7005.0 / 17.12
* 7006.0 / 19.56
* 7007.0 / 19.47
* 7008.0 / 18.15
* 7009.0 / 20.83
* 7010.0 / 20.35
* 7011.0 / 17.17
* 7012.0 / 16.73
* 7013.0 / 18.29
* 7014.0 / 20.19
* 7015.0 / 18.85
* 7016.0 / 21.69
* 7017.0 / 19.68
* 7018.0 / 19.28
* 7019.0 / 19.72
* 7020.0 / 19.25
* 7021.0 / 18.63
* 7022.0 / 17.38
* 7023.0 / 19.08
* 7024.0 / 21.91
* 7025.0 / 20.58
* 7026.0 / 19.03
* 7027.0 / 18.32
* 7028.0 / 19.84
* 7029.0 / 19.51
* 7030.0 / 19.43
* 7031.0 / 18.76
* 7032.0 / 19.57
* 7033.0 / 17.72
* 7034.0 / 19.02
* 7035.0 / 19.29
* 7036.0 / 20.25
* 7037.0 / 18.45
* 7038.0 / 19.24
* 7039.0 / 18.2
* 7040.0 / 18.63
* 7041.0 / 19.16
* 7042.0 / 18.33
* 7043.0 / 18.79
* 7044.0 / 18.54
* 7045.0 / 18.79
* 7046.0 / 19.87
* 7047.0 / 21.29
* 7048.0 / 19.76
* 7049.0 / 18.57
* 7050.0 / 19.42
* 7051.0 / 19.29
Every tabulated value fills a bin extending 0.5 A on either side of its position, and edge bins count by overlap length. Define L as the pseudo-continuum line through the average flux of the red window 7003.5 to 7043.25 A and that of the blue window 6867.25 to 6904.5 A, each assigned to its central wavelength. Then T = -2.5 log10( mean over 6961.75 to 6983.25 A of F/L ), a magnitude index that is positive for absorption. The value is 0.170 mag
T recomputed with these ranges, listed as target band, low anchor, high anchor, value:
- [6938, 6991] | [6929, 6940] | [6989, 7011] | 0.06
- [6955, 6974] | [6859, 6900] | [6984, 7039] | 0.14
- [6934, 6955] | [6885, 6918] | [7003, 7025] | 0.01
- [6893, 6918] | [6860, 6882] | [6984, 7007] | 0.03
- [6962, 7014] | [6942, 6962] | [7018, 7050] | 0.09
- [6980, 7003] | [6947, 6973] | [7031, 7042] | 0.00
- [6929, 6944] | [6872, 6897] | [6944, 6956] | 0.02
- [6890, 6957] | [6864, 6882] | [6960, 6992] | -0.03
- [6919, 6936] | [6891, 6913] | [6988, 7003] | -0.02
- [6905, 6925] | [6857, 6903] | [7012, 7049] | 0.04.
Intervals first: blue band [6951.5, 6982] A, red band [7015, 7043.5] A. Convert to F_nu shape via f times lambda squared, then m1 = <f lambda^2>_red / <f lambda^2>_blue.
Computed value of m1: 1.14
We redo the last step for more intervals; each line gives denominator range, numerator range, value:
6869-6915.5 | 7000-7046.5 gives 1.00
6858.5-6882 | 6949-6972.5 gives 0.88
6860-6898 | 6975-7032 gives 0.96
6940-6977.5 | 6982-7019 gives 1.05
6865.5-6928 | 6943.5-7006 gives 0.92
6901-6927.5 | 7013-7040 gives 1.04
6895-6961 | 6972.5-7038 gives 0.99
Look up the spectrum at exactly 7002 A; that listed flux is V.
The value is 17.86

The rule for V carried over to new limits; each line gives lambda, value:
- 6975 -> 16.32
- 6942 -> 18.54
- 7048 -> 19.76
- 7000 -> 18.6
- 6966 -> 16.21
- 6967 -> 15.03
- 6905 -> 20.49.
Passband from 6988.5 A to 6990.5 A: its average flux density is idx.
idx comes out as 17.4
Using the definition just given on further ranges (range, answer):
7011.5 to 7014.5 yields 18.4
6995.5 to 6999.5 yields 18.6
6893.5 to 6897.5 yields 19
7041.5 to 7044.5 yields 18.6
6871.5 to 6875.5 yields 20.1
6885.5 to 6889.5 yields 19.2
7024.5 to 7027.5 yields 19.3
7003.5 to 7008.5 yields 18.1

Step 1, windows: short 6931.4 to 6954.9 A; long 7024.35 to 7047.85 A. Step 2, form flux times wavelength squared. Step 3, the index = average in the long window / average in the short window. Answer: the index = 1.0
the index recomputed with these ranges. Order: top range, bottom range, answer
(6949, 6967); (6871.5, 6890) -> 0.95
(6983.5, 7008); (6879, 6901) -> 0.95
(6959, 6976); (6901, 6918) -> 0.88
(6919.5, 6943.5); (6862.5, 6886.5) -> 0.95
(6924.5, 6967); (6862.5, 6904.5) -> 0.96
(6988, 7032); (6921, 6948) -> 1.00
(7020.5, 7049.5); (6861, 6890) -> 1.00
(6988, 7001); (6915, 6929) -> 0.96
